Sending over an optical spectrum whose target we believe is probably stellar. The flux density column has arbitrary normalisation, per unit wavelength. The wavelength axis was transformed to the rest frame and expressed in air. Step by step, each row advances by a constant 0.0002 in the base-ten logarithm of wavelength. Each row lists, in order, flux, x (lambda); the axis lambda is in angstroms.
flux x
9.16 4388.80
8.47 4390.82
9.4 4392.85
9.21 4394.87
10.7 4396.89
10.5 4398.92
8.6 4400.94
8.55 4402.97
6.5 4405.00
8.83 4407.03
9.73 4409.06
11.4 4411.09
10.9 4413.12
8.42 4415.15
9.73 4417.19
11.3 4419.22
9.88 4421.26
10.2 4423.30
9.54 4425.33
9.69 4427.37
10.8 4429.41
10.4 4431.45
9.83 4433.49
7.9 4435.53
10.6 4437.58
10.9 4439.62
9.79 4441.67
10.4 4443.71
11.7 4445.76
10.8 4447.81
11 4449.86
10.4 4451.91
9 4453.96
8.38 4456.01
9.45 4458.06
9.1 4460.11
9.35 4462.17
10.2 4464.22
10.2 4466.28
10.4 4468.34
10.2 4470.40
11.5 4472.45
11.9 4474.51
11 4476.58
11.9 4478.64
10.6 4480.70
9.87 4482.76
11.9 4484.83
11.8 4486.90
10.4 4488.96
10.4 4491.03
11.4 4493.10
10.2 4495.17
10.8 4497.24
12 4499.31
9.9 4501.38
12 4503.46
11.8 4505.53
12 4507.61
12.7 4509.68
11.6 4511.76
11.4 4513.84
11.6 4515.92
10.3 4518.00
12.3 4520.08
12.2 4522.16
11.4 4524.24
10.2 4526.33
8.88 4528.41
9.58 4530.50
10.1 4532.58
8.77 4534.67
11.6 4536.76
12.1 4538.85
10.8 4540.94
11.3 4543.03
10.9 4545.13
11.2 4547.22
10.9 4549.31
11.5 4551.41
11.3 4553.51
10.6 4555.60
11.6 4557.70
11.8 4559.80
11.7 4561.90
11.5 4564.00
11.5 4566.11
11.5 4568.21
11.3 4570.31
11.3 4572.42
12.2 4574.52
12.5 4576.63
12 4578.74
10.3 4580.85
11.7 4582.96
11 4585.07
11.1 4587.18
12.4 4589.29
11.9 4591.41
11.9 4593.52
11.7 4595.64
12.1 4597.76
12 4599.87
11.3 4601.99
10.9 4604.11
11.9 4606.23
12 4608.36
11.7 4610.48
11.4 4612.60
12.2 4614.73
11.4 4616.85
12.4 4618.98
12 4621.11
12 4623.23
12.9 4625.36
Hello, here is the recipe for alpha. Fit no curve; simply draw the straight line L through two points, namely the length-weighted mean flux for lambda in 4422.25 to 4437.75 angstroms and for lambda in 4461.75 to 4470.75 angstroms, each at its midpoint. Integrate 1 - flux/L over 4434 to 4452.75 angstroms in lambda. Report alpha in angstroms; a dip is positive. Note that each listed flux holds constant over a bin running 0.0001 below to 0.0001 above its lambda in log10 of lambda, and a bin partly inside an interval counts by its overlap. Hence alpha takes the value -0.8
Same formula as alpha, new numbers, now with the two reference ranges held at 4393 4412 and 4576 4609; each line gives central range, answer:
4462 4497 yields -1.8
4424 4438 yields -0.2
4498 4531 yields -1.8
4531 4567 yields 0.1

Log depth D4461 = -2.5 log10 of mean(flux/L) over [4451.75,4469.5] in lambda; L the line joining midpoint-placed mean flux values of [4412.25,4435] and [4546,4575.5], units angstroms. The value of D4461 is 0.09 mag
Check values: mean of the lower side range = 10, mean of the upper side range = 11.4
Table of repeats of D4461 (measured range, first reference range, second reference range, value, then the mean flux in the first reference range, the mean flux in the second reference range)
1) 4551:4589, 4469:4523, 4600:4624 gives 0.009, 11.3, 11.8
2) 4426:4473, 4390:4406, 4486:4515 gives 0.009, 9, 11.3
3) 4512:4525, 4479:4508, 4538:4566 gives -0.035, 11.1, 11.3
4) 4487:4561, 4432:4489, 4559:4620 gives -0.007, 10.4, 11.7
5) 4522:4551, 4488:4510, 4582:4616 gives 0.069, 11.2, 11.7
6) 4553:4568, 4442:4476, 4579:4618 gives -0.019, 10.2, 11.6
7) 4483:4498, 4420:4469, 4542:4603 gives -0.039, 10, 11.5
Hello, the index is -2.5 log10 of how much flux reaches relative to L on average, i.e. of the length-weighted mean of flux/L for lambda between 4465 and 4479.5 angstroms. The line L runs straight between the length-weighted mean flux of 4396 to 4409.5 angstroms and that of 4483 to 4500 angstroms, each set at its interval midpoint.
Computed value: -0.04 mag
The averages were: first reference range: 9.01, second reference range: 11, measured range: 11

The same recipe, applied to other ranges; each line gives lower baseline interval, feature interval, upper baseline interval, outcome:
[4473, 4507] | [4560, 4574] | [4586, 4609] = 0.00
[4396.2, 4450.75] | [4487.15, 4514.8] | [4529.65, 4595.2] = -0.06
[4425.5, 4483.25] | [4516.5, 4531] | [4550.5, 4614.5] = 0.02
